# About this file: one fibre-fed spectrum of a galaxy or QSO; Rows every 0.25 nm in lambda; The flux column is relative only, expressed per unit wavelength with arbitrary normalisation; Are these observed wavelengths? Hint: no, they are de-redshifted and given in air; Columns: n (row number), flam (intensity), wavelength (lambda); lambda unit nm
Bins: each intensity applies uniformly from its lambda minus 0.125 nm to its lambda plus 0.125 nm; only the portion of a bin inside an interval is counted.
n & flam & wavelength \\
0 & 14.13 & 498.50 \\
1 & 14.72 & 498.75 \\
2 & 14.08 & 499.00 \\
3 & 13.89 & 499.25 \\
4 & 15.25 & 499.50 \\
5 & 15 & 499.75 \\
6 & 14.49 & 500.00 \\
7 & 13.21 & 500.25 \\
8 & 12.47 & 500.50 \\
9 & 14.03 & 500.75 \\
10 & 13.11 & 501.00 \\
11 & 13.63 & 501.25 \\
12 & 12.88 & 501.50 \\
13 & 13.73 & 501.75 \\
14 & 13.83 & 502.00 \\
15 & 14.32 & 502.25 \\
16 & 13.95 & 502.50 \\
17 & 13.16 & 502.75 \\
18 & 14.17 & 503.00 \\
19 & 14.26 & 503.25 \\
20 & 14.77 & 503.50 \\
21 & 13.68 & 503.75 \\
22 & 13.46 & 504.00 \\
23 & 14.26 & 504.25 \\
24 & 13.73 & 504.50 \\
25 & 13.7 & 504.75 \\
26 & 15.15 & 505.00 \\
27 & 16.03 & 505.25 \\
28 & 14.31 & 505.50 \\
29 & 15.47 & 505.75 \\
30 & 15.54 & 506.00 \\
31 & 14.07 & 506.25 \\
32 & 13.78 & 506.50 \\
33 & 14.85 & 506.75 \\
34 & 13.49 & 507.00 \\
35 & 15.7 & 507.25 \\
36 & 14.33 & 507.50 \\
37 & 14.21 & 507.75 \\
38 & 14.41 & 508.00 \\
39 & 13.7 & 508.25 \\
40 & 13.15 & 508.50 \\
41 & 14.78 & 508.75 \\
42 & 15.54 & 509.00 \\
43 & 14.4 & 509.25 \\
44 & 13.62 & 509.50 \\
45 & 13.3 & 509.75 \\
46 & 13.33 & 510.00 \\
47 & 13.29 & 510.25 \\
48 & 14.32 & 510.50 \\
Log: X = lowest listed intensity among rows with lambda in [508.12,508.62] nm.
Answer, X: 13.15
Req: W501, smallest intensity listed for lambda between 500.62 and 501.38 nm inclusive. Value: 13.11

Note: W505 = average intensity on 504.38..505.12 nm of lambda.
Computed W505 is 14.2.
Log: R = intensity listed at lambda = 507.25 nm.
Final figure 15.7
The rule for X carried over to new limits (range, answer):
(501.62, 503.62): 13.16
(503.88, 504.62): 13.46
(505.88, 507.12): 13.49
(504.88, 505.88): 14.31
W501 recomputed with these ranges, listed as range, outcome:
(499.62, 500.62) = 12.47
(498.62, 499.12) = 14.08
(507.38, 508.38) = 13.7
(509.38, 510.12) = 13.3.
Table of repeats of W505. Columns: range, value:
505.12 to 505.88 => 15.3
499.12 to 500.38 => 14.4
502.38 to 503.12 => 13.8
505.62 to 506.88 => 14.7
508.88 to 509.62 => 14.5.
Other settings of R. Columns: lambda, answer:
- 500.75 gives 14.03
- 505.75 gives 15.47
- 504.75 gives 13.7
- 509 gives 15.54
